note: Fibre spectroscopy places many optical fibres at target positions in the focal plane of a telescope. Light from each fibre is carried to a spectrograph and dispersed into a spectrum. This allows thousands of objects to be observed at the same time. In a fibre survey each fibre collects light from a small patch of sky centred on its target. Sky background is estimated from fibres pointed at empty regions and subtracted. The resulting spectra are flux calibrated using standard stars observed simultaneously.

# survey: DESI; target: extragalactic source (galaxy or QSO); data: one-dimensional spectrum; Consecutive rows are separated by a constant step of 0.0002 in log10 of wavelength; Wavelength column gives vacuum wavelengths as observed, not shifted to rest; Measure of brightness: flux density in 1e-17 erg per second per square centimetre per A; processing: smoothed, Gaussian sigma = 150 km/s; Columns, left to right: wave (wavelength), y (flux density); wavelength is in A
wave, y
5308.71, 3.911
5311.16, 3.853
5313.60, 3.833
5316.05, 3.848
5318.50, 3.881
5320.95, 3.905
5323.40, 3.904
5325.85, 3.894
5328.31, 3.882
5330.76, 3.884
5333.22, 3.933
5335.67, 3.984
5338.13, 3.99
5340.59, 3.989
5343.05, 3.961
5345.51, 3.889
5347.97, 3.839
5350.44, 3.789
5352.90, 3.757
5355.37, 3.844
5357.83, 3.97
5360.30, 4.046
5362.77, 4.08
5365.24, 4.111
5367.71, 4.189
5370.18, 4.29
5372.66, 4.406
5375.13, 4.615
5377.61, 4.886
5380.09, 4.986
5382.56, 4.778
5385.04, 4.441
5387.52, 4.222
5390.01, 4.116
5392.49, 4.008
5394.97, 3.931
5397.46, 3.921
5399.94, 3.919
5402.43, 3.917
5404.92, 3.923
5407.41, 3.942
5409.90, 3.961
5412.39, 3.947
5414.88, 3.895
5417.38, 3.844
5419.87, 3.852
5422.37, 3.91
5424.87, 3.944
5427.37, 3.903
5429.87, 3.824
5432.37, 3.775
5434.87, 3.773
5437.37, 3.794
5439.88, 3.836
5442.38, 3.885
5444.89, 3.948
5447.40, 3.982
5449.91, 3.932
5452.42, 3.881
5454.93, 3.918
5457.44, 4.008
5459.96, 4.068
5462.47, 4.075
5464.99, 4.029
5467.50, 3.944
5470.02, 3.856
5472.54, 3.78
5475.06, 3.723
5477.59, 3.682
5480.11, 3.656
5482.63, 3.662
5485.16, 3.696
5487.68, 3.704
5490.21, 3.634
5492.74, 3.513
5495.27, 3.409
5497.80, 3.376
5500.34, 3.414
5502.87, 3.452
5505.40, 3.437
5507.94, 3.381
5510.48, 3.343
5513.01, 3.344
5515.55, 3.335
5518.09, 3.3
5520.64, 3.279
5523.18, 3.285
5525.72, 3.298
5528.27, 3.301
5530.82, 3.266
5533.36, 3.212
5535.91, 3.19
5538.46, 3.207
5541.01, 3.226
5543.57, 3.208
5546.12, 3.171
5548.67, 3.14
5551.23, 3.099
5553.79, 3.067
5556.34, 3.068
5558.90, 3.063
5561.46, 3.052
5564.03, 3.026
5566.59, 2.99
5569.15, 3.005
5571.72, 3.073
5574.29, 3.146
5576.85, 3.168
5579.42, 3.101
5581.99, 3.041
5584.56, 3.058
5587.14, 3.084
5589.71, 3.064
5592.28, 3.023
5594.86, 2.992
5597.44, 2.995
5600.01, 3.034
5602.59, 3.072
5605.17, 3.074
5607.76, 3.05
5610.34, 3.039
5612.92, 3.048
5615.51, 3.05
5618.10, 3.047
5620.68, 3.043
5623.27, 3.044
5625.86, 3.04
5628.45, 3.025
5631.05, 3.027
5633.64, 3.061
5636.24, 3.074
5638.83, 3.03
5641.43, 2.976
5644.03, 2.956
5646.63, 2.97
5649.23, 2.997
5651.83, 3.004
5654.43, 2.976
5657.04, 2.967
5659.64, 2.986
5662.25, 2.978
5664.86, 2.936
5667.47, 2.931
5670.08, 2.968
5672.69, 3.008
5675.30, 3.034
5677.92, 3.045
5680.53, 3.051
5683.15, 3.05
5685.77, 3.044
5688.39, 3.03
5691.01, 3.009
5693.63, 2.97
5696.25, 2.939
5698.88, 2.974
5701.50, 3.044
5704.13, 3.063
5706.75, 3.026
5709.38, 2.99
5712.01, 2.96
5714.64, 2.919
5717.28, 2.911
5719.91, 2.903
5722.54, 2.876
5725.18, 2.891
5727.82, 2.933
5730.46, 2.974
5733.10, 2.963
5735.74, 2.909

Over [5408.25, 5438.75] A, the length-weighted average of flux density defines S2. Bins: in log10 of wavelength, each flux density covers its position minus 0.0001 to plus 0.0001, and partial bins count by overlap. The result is 3.87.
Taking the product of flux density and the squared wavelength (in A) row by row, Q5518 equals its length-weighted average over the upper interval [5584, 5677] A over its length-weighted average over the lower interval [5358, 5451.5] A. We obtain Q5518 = 0.8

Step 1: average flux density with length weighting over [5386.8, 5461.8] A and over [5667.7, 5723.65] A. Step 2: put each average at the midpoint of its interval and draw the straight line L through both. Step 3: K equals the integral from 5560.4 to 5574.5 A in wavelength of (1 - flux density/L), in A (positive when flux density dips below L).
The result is 1.6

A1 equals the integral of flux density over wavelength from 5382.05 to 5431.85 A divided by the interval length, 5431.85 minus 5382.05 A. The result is 3.99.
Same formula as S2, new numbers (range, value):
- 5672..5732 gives 2.98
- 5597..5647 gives 3.03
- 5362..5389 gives 4.46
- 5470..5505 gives 3.6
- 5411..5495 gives 3.84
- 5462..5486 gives 3.8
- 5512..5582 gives 3.17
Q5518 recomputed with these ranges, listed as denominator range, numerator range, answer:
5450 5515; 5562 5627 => 0.86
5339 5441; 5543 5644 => 0.81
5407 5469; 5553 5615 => 0.82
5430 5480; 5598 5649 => 0.83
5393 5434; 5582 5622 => 0.84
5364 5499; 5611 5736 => 0.82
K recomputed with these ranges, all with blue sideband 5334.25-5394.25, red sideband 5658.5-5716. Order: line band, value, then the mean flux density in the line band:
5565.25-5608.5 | 3.92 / 3.06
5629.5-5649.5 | 1.00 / 3.01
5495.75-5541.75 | 3.75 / 3.32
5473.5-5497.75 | 0.72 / 3.62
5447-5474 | -0.90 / 3.95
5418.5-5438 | 0.45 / 3.85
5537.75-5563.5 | 2.72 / 3.12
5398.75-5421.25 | 0.53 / 3.91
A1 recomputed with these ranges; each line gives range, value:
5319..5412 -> 4.08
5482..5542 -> 3.38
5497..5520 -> 3.37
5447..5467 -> 3.99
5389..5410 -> 3.96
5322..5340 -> 3.93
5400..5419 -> 3.92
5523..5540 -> 3.25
